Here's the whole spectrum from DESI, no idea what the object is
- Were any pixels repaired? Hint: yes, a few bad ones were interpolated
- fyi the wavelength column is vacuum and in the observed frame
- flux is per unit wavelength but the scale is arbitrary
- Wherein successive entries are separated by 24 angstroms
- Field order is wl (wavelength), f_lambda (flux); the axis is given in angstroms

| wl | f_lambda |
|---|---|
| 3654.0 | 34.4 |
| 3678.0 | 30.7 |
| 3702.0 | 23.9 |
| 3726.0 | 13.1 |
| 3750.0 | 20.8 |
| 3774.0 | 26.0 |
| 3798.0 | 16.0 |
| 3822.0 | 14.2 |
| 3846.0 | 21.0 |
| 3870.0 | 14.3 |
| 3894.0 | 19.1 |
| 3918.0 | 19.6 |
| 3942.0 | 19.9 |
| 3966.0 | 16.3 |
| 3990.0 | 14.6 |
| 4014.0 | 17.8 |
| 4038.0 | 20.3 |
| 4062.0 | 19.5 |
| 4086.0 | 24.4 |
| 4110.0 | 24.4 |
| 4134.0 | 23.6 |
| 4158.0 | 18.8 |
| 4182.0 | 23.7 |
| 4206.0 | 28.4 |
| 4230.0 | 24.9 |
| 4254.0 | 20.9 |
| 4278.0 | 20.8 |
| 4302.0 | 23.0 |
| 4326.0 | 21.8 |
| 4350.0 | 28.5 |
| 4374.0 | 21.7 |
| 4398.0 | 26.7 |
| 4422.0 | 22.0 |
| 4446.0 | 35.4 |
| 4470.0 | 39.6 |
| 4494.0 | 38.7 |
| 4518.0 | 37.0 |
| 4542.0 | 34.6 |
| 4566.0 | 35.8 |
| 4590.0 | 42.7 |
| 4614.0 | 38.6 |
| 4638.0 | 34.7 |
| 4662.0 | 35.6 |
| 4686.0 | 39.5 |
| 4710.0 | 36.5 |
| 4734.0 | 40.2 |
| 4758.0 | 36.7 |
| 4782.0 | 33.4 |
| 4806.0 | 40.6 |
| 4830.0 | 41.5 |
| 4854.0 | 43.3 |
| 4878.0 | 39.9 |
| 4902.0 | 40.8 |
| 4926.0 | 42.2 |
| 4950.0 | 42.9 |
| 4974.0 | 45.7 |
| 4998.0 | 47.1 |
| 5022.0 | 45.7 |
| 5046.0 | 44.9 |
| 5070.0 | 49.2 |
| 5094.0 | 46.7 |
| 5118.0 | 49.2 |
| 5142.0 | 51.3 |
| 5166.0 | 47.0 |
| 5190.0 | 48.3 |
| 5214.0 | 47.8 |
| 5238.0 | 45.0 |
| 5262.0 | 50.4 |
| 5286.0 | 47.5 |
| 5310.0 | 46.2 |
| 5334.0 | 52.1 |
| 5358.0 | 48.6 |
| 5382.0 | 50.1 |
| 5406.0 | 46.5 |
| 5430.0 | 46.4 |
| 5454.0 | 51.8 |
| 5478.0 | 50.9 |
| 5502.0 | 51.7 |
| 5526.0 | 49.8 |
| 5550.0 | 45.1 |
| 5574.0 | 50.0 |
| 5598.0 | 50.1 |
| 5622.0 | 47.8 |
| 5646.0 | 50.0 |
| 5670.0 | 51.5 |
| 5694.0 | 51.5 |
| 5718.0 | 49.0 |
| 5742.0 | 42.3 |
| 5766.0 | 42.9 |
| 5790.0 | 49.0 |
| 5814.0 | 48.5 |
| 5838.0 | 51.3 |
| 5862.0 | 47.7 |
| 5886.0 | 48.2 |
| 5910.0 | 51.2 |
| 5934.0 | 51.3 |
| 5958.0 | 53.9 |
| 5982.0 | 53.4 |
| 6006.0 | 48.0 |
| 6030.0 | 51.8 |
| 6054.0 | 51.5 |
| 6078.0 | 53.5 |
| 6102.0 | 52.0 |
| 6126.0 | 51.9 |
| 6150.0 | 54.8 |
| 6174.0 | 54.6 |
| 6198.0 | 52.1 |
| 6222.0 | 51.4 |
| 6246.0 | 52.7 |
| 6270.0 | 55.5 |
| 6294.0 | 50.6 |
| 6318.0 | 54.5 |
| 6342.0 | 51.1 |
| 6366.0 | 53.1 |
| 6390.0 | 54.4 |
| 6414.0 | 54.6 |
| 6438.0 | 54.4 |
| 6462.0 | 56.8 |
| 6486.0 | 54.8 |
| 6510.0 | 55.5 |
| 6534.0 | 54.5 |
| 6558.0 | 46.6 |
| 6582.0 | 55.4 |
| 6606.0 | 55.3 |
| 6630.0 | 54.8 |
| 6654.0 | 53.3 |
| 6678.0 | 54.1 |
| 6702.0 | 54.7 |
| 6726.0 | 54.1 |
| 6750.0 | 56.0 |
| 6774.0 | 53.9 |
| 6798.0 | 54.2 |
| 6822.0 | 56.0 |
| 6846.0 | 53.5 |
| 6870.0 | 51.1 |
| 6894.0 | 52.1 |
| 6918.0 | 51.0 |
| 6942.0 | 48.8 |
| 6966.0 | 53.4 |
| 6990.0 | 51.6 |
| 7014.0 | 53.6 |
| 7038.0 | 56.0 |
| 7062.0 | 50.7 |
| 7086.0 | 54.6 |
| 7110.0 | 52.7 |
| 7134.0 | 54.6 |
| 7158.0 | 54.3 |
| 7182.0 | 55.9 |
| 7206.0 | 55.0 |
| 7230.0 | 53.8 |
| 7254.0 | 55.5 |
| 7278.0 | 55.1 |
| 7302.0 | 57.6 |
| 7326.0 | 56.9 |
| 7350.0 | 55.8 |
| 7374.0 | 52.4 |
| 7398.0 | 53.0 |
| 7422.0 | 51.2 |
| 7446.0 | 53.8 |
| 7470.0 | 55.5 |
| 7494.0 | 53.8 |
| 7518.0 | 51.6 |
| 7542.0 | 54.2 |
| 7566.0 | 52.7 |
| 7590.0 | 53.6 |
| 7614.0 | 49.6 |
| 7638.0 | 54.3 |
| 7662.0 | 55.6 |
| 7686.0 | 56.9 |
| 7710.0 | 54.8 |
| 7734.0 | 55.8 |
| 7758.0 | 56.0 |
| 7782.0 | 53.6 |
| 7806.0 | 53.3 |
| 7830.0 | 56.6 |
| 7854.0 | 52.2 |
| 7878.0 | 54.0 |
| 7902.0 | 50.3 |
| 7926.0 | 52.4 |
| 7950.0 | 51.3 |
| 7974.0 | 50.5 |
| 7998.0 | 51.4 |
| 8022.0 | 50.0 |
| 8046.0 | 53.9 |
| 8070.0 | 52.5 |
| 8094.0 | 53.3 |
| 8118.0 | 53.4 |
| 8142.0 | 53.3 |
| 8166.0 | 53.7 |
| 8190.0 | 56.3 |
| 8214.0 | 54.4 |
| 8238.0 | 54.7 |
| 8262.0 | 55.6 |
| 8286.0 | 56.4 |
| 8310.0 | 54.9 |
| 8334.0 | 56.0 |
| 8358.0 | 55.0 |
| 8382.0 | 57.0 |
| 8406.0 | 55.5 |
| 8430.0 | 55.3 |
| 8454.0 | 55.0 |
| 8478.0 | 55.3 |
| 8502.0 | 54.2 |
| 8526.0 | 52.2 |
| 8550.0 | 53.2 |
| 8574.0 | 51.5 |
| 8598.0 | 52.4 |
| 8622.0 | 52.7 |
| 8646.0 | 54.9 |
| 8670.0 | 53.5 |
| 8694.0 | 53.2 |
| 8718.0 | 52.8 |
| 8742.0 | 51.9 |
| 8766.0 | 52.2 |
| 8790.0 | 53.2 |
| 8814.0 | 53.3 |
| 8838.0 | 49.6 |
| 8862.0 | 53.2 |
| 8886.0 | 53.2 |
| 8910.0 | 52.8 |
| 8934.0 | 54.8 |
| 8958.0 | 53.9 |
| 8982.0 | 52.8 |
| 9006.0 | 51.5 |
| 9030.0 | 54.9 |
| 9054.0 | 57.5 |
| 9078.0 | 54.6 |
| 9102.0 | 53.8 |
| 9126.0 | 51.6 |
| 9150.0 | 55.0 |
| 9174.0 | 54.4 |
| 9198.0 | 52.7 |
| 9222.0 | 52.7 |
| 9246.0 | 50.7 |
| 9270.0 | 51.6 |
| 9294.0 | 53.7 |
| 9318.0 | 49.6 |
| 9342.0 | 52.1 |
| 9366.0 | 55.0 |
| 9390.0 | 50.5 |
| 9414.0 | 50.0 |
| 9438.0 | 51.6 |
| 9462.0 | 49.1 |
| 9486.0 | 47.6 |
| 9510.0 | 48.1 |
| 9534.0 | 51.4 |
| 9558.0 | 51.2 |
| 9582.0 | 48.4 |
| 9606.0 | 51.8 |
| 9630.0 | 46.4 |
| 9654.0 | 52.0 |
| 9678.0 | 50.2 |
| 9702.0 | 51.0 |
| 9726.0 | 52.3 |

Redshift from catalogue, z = 0.11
